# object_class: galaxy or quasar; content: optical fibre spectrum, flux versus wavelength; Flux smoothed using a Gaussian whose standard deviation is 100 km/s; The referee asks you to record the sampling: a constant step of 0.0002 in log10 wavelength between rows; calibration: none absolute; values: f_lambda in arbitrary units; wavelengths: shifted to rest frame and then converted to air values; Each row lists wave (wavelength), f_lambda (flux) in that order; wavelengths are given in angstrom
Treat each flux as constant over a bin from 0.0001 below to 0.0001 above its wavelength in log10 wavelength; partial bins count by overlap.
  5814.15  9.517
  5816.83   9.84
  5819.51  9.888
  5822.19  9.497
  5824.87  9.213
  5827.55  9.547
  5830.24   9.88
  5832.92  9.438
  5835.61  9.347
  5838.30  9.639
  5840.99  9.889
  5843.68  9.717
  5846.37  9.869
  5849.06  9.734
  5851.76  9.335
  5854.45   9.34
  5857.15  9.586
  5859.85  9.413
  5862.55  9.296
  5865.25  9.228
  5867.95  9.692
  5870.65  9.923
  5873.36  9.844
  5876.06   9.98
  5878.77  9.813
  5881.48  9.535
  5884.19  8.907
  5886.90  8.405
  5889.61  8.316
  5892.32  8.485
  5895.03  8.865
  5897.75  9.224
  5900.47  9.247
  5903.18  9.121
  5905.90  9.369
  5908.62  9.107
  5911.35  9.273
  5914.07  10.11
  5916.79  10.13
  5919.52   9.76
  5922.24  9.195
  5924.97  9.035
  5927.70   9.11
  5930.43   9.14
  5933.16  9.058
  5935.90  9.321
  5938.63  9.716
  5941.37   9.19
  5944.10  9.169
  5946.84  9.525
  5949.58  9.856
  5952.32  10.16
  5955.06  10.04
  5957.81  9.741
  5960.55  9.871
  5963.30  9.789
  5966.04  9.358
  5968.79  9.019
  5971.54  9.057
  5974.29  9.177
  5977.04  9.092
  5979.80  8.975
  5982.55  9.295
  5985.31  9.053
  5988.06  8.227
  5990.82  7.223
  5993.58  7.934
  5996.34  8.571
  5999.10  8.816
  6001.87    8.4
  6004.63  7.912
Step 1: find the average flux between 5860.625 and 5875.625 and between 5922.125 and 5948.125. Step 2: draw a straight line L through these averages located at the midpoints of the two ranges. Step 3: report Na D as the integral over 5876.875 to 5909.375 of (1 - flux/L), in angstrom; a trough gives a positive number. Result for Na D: 1.5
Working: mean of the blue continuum 9.62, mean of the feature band 9.05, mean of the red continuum 9.25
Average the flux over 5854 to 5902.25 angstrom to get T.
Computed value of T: 9.28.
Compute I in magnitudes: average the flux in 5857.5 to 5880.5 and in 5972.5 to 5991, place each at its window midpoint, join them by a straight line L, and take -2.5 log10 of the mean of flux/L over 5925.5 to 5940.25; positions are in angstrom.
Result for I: -0.01 mag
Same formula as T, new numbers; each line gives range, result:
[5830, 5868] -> 9.55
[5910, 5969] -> 9.54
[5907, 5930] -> 9.45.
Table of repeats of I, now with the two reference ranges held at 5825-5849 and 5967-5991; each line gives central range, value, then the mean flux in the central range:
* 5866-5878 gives -0.04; 9.83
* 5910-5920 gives -0.07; 9.83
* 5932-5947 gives -0.03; 9.32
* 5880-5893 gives 0.08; 8.75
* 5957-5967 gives -0.09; 9.71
